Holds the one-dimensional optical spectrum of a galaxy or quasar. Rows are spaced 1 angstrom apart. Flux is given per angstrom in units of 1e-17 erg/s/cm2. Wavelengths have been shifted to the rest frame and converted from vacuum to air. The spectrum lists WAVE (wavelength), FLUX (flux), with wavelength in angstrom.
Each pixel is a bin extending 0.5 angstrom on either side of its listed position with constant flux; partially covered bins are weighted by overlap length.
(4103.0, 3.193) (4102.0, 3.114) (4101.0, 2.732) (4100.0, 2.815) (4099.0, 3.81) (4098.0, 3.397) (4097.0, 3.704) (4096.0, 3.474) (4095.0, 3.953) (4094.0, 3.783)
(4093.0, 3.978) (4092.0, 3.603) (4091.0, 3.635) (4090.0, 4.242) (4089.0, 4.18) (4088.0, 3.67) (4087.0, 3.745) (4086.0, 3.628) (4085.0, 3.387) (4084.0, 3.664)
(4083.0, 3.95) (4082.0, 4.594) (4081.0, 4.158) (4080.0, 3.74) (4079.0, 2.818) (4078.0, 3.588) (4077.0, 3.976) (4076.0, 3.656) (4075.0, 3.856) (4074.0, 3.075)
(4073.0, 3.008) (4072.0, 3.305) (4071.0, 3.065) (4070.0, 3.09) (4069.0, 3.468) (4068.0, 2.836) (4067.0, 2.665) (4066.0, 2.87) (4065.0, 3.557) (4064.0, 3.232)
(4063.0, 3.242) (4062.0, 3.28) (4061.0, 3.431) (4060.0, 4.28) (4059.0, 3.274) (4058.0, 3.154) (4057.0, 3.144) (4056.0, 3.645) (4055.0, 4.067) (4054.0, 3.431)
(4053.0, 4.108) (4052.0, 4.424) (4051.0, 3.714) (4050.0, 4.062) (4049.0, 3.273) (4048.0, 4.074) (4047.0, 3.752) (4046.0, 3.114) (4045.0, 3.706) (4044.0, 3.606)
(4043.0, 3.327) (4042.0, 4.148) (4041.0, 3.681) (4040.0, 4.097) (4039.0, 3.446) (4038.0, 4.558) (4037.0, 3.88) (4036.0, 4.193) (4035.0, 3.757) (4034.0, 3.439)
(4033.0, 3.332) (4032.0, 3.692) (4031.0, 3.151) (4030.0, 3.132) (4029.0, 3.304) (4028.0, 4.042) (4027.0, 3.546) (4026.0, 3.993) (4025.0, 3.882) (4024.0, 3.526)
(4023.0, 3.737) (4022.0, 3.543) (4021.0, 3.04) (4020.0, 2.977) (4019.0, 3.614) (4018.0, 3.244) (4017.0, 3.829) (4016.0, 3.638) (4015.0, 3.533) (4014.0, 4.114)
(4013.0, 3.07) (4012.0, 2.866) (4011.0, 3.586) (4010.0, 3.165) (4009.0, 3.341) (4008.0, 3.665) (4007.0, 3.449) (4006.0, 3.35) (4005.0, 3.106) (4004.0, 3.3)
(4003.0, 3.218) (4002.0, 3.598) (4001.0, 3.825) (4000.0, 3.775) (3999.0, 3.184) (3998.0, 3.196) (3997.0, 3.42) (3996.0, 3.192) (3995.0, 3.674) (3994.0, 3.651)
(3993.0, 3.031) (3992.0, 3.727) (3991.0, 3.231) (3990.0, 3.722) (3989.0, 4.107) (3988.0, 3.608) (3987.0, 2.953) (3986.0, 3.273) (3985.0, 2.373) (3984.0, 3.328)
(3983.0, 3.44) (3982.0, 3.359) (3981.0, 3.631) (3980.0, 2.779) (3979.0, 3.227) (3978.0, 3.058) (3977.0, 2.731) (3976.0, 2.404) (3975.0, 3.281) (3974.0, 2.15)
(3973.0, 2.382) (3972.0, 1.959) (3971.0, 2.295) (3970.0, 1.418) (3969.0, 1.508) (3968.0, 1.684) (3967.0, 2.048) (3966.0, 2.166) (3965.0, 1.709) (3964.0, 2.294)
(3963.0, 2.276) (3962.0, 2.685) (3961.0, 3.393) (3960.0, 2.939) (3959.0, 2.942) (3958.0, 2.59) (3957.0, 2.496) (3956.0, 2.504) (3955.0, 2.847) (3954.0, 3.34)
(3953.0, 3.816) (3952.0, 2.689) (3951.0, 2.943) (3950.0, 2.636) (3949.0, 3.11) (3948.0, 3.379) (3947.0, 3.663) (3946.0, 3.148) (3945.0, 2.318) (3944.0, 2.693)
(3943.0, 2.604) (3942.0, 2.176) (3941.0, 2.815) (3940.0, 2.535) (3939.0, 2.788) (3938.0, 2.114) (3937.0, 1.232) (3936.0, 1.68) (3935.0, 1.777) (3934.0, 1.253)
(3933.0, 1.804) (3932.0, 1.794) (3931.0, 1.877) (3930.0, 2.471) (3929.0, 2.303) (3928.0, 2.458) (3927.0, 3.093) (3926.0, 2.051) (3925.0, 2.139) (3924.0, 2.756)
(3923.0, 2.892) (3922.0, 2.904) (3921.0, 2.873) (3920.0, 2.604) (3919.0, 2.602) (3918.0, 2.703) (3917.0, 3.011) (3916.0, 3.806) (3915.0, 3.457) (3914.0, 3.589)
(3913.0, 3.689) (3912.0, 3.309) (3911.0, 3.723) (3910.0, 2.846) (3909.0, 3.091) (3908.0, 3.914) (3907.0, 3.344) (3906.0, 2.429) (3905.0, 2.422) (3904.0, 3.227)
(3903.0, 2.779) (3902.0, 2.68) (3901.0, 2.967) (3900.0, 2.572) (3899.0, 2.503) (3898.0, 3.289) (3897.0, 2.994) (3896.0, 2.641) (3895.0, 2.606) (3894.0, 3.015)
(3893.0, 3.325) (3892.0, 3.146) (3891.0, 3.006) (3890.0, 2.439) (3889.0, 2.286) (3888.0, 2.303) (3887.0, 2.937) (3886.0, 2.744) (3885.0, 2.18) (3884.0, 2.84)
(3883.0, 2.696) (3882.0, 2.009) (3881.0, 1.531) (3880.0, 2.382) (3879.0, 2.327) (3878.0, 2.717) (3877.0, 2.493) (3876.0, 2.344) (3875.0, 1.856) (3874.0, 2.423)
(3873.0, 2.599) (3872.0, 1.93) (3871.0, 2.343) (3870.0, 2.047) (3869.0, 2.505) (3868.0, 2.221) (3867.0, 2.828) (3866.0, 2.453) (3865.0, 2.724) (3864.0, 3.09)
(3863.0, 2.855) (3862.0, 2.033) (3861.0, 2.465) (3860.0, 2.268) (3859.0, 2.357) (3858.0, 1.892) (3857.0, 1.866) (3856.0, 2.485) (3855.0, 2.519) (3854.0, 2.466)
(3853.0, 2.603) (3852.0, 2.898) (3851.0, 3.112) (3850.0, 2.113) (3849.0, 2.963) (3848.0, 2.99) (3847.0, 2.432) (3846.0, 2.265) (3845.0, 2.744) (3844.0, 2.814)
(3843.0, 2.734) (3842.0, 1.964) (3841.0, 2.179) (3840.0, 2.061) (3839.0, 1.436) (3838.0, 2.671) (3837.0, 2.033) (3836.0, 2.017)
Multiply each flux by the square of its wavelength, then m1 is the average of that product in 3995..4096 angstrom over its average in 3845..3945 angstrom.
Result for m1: 1.49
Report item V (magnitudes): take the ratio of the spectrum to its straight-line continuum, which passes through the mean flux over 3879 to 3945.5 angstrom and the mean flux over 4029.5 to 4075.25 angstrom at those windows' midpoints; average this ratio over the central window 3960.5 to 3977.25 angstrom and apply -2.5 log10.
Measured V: 0.31 mag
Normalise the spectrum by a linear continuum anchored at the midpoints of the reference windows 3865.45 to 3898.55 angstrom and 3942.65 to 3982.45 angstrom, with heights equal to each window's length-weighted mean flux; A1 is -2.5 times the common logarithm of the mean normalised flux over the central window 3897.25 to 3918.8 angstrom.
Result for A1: -0.20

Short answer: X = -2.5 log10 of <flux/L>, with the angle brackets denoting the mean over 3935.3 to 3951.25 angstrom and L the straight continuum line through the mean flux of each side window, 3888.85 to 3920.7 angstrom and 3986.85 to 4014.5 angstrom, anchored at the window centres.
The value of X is 0.22 mag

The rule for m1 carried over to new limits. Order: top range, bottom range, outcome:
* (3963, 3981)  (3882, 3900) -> 0.89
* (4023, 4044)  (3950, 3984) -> 1.45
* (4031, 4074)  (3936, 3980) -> 1.44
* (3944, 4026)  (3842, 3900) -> 1.29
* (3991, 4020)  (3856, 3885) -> 1.56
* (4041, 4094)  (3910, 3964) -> 1.42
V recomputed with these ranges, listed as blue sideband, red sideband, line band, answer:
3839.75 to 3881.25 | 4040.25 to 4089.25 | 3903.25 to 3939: 0.04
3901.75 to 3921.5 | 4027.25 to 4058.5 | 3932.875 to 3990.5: 0.25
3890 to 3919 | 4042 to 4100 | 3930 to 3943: 0.48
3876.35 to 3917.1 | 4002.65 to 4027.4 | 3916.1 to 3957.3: 0.19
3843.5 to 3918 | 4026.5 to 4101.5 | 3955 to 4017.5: 0.07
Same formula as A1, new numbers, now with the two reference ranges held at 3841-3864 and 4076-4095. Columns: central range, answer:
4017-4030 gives -0.025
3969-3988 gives 0.159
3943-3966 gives 0.091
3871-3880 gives 0.126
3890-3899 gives -0.081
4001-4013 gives 0.006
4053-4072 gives 0.102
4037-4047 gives -0.058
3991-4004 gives -0.044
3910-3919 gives -0.173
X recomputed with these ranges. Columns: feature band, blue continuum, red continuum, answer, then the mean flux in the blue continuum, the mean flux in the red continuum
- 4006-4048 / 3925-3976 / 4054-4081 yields -0.174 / 2.44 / 3.37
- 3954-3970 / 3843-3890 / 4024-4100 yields 0.248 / 2.46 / 3.62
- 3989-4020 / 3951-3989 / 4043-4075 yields -0.151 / 2.71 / 3.45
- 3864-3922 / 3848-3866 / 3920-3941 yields -0.152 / 2.52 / 2.26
